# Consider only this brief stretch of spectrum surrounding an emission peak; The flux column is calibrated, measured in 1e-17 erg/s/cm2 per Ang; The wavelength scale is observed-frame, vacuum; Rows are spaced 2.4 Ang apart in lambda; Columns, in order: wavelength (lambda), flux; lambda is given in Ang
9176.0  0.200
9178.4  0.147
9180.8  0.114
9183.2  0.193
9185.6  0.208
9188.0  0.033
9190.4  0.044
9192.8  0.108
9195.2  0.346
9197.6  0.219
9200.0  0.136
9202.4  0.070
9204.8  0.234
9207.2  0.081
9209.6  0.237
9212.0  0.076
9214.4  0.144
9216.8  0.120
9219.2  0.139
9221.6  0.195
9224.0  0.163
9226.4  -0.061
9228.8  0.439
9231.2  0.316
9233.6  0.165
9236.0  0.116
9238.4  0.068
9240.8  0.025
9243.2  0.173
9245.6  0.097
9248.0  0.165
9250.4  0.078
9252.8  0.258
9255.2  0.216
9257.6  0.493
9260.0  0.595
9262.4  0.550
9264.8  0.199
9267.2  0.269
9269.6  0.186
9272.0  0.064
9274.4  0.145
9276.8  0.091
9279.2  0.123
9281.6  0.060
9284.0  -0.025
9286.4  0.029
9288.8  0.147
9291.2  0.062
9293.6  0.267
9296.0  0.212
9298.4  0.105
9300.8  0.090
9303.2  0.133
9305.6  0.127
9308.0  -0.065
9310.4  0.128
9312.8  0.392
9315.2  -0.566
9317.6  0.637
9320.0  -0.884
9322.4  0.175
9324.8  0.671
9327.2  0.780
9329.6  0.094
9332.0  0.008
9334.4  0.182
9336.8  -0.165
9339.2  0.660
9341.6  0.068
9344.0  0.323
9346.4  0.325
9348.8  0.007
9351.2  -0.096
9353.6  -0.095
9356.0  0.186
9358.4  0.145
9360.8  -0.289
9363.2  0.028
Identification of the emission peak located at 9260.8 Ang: H-beta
